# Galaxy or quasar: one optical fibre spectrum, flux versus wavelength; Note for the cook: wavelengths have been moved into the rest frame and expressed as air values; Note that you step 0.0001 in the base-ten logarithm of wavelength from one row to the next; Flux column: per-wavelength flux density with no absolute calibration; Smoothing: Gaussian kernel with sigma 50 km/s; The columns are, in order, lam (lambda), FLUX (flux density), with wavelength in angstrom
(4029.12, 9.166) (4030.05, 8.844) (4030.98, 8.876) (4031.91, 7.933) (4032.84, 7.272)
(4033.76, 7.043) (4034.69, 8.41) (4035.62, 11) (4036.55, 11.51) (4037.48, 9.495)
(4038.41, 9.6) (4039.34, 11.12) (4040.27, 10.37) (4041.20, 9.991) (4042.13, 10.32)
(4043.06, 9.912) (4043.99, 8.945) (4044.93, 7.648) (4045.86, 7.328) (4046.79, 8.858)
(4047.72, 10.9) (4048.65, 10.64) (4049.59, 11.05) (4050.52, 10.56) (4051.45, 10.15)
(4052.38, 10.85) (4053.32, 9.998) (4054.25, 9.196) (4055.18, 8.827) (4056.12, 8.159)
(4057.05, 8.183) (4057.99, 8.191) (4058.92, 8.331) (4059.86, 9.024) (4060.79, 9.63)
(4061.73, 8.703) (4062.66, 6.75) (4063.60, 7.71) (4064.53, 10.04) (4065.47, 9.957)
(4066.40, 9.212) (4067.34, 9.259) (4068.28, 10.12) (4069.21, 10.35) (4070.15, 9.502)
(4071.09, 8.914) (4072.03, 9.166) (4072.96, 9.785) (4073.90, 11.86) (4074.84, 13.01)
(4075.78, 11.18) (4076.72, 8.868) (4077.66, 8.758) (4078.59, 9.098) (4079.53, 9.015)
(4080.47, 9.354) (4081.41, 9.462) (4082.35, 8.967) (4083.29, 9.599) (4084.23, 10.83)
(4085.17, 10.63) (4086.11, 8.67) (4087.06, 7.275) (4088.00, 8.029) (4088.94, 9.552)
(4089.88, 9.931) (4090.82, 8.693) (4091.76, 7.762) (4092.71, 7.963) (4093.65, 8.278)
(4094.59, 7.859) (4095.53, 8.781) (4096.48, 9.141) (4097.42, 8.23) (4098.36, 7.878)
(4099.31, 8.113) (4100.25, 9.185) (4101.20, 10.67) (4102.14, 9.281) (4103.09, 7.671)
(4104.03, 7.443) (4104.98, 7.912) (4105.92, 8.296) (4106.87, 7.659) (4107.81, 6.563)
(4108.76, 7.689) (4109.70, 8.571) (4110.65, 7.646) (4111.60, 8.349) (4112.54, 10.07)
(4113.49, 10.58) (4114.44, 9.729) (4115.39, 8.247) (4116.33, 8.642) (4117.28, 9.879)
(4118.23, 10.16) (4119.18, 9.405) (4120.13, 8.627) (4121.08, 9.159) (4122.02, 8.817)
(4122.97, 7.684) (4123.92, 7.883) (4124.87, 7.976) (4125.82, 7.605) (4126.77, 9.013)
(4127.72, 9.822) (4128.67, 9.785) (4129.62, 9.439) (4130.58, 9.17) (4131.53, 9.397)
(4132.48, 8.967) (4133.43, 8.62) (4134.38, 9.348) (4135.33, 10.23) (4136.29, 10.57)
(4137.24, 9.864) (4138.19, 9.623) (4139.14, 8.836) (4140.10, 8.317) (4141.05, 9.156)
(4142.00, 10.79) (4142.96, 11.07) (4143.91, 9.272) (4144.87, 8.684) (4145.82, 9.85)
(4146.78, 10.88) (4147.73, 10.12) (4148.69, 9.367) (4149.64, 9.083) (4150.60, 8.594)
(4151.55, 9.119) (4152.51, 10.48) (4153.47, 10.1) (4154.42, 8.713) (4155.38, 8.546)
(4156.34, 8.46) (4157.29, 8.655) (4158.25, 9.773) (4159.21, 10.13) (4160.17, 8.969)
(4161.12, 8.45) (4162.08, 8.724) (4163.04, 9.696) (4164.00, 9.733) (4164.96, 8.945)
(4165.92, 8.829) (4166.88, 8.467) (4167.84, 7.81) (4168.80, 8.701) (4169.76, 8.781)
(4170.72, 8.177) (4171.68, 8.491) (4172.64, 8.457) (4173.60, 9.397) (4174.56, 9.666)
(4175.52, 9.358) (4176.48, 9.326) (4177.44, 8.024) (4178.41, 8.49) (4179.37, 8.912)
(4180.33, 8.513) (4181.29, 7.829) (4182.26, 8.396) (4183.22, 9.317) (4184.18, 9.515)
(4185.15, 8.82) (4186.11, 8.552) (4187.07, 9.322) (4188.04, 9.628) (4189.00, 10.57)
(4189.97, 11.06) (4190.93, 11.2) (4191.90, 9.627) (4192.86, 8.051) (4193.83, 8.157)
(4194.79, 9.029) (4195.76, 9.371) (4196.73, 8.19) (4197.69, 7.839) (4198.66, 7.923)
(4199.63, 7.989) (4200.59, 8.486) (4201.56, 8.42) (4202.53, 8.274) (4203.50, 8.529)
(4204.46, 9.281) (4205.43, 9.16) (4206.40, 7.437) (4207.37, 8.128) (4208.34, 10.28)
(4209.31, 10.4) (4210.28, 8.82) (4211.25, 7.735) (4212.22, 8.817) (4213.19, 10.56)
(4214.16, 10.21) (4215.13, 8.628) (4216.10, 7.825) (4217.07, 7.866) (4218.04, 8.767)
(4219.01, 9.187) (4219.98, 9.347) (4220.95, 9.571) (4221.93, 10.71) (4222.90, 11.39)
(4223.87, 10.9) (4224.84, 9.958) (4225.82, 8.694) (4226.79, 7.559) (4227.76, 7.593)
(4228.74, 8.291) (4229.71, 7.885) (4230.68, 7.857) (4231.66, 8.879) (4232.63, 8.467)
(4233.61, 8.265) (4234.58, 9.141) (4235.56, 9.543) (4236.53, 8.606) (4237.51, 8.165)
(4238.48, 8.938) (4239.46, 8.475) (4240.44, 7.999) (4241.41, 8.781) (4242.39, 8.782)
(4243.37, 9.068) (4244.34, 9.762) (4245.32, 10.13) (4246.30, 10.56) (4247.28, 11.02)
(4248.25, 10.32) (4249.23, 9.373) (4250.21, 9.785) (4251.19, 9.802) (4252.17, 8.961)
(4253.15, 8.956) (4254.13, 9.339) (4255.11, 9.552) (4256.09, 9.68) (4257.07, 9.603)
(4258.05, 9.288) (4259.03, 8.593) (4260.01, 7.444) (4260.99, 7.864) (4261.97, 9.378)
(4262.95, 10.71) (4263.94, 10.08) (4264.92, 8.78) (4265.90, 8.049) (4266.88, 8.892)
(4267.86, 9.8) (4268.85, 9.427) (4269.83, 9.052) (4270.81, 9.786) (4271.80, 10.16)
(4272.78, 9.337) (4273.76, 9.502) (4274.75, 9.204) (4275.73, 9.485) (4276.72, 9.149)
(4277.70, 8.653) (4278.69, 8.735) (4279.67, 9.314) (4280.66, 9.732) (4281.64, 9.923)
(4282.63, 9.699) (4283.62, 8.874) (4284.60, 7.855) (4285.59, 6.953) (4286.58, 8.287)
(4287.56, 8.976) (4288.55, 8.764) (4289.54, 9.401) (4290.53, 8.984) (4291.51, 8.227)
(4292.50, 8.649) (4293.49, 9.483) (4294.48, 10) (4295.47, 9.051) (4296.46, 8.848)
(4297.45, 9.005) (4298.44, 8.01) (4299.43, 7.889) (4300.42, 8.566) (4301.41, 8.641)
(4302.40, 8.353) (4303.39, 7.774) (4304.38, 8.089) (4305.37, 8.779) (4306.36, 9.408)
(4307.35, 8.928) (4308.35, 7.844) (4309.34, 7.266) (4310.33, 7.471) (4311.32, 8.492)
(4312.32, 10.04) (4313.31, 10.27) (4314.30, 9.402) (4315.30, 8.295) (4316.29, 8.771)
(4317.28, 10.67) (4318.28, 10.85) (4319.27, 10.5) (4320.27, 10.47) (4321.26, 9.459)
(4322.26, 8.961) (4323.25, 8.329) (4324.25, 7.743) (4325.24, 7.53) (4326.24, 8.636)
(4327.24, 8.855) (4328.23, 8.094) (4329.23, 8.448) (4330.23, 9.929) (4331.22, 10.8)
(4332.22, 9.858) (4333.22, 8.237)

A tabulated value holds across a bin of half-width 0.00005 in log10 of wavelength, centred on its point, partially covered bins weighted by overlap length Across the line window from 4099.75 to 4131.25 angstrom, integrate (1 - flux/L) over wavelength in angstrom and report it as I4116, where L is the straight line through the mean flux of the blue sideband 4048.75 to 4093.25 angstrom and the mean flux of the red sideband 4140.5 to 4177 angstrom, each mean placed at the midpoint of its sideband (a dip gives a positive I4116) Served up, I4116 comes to 1.9 angstrom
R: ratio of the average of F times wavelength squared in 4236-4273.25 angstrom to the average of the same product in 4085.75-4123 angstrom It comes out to 1.16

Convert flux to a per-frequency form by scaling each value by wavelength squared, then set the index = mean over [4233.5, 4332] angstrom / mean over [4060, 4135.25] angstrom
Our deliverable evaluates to 1.10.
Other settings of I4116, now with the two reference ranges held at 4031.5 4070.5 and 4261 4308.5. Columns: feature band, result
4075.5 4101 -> 1.0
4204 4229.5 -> -0.1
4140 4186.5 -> 0.3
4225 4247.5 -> 0.6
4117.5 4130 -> 0.4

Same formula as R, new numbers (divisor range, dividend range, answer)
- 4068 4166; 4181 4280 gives 1.05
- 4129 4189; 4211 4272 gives 1.04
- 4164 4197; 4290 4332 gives 1.05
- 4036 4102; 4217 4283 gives 1.07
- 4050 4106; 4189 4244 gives 1.04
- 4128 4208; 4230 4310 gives 1.04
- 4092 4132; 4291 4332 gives 1.13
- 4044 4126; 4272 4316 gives 1.08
